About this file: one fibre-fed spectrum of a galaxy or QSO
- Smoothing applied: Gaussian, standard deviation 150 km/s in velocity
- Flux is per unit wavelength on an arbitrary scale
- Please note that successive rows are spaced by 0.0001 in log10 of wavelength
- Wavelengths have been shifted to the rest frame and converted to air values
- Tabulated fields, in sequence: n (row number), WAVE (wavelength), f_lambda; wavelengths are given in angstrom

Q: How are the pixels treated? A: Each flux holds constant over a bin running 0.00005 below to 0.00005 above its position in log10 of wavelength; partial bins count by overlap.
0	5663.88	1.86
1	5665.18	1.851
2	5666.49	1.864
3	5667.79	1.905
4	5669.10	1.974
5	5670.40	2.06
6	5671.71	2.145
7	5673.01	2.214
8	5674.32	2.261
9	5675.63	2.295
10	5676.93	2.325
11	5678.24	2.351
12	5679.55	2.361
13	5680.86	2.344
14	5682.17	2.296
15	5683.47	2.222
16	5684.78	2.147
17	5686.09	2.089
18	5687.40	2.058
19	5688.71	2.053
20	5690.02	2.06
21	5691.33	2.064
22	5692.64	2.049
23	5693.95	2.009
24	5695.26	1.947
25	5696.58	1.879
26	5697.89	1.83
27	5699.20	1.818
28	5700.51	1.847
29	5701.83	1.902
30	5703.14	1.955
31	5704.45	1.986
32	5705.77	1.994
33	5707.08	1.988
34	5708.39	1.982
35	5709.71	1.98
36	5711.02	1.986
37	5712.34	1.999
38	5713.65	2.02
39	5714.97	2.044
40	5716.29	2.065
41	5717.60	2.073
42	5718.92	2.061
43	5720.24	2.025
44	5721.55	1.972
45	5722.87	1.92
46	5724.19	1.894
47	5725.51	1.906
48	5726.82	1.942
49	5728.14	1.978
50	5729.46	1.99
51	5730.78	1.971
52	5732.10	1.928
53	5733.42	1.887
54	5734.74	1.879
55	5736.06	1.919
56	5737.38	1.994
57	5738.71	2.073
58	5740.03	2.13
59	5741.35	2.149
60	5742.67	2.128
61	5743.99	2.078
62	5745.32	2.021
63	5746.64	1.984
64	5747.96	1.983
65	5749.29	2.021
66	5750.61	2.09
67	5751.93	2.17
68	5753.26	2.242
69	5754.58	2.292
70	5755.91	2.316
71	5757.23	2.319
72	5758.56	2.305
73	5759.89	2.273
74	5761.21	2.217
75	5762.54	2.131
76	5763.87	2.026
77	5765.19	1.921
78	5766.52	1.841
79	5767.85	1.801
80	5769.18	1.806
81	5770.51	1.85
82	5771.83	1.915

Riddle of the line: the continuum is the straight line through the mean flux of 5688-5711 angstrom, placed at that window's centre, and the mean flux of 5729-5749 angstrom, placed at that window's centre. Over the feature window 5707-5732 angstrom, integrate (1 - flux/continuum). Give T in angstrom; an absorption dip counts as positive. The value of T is 0.0 angstrom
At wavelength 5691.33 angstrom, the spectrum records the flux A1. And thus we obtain 2.064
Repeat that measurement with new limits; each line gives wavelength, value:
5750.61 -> 2.09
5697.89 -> 1.83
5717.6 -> 2.073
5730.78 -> 1.971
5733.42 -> 1.887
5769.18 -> 1.806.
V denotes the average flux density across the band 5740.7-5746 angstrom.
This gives 2.09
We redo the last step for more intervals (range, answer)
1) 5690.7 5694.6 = 2.04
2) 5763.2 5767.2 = 1.93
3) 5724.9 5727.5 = 1.93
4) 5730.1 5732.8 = 1.95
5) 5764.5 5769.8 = 1.84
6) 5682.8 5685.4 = 2.19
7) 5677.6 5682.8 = 2.34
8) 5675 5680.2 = 2.33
